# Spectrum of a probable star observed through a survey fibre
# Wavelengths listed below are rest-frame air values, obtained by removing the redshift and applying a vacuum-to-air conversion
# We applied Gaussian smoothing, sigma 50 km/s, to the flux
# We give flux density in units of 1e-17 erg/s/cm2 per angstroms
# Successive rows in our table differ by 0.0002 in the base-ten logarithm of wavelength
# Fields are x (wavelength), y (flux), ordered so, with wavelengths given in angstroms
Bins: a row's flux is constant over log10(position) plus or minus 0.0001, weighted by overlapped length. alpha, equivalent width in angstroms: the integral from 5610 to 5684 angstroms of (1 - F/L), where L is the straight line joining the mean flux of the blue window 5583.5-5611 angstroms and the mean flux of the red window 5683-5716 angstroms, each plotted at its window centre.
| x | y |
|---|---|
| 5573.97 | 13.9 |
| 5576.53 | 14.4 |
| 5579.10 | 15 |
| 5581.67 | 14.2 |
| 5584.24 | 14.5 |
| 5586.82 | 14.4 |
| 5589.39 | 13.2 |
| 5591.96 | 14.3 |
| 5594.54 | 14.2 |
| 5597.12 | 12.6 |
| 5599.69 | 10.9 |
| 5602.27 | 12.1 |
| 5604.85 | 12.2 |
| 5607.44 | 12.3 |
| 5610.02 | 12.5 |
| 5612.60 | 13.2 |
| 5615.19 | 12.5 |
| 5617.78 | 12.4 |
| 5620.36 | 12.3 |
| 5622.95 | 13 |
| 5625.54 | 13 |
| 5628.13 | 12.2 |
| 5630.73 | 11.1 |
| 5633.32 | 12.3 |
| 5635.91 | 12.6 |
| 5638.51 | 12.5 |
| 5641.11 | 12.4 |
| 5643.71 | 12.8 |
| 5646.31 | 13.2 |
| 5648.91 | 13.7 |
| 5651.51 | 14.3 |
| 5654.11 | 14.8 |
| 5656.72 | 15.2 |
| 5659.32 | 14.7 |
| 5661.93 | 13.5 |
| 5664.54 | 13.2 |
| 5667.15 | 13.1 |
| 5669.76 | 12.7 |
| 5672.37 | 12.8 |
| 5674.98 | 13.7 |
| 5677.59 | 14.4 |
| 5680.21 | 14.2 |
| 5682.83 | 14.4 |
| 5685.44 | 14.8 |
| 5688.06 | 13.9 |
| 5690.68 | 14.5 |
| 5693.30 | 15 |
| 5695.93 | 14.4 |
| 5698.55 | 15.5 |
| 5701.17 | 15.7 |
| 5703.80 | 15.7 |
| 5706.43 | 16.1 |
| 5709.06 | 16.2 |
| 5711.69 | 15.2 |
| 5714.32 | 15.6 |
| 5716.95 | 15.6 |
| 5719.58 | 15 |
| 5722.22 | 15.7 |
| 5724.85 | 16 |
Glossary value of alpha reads 4.52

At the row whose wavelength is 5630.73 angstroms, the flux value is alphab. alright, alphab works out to 11.1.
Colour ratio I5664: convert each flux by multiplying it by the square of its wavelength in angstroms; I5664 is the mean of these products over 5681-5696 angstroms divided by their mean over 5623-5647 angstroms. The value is 1.2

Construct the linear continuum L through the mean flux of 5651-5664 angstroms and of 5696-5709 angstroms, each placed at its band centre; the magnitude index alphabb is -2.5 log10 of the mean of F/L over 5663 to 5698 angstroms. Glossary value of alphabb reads 0.083 mag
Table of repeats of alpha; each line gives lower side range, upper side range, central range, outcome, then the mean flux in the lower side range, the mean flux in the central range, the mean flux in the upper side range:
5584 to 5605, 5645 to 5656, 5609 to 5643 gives 3.0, 13.1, 12.5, 14.1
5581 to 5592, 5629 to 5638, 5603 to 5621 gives 0.7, 14.1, 12.5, 12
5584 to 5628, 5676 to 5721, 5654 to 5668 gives 0.1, 12.9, 14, 15.1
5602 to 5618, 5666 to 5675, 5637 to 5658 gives -1.3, 12.5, 13.6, 13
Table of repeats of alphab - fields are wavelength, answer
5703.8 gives 15.7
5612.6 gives 13.2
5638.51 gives 12.5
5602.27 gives 12.1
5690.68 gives 14.5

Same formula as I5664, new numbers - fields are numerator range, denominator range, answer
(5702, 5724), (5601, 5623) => 1.30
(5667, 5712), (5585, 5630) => 1.18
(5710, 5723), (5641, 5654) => 1.17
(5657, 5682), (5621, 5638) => 1.12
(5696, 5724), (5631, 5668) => 1.19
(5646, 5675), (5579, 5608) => 1.06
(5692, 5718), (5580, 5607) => 1.22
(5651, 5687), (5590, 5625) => 1.13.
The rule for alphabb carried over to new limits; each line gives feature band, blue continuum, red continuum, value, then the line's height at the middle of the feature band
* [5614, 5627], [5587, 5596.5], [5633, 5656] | 0.075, 13.5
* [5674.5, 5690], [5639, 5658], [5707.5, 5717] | 0.035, 14.7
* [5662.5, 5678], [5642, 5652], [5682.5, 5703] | 0.067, 14.1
